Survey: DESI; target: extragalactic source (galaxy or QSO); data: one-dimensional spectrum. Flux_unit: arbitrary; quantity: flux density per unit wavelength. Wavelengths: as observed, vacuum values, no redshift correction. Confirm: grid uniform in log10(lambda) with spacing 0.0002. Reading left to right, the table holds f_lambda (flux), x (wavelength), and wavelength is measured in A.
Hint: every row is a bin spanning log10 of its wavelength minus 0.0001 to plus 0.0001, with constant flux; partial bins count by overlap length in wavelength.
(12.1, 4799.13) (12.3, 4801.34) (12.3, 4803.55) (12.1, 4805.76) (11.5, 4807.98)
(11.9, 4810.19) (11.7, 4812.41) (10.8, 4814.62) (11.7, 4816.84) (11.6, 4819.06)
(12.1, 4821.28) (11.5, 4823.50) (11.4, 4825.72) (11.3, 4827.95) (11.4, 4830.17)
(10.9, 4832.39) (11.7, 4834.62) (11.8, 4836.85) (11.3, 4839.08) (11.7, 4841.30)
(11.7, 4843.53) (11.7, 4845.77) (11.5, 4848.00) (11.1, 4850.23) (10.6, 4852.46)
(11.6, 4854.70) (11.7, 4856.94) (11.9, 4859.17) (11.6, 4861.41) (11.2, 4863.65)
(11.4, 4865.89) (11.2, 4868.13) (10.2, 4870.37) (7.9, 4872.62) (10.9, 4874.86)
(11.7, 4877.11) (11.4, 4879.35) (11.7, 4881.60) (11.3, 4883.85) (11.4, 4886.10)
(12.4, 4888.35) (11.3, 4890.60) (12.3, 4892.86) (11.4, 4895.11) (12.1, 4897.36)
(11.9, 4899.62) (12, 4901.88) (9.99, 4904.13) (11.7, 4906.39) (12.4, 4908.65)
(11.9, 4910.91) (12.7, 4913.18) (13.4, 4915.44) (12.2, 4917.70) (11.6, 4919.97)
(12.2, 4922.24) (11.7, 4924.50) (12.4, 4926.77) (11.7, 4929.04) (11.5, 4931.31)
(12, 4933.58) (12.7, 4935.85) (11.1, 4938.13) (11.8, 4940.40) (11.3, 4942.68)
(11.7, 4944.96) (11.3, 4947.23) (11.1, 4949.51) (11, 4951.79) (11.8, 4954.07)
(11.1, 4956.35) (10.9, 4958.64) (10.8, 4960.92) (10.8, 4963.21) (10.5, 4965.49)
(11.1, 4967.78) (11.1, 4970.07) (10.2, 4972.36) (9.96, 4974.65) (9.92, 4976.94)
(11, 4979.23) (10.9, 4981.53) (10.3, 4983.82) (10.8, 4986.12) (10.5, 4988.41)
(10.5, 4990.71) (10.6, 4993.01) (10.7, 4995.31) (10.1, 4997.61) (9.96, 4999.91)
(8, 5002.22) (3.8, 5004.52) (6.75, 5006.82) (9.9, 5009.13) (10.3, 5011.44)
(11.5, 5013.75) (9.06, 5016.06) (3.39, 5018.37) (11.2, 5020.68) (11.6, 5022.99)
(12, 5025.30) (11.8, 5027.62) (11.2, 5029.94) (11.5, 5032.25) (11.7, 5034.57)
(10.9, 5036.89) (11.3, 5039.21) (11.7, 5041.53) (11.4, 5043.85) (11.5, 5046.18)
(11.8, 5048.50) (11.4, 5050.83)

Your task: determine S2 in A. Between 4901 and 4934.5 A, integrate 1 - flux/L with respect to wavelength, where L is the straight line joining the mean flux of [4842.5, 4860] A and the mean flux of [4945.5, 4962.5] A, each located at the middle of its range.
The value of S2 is -2.1 A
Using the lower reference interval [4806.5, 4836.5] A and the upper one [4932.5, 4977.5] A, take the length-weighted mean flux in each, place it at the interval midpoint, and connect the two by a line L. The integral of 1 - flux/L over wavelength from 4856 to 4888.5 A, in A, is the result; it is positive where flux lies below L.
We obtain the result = 0.6 A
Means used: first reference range 11.5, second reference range 11.1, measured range 11.2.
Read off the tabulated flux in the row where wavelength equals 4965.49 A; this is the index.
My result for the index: 10.5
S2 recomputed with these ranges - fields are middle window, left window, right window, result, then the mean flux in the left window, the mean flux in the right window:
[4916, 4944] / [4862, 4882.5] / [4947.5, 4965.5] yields -2.3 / 10.9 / 11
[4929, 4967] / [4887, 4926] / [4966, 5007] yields -1.6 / 12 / 9.87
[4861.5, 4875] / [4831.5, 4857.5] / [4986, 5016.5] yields 0.7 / 11.4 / 9.43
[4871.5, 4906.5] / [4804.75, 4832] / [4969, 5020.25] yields -1.9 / 11.6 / 9.53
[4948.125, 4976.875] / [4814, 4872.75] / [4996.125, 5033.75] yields -2.1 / 11.3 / 9.54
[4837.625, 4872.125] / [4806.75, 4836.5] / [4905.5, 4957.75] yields 0.9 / 11.5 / 11.8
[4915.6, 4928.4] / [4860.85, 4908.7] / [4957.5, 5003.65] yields -1.4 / 11.3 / 10.4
